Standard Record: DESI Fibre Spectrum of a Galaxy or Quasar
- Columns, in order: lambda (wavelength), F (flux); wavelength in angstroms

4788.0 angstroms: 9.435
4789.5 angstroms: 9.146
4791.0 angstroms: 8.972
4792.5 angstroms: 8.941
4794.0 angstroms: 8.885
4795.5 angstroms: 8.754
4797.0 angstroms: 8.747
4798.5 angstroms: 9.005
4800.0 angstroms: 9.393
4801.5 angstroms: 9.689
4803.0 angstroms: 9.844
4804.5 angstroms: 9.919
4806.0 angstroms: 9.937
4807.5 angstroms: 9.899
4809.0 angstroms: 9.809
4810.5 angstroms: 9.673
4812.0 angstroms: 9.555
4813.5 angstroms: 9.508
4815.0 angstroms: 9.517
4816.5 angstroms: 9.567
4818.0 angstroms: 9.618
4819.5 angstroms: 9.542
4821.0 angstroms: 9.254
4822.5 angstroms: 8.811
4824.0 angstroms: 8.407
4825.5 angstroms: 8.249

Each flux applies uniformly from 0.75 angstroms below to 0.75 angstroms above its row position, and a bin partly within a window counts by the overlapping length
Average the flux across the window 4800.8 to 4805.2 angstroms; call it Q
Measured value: 9.82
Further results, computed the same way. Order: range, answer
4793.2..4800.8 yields 8.96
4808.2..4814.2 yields 9.64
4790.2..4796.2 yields 8.89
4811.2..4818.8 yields 9.55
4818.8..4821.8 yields 9.39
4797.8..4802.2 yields 9.36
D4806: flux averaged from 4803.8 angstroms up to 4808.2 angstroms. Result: 9.92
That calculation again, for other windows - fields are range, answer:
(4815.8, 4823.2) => 9.36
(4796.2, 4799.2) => 8.87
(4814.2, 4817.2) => 9.54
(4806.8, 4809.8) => 9.85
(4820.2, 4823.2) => 9.04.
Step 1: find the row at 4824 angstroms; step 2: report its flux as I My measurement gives 8.407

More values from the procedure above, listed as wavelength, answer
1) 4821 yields 9.254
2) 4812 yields 9.555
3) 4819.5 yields 9.542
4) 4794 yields 8.885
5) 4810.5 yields 9.673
